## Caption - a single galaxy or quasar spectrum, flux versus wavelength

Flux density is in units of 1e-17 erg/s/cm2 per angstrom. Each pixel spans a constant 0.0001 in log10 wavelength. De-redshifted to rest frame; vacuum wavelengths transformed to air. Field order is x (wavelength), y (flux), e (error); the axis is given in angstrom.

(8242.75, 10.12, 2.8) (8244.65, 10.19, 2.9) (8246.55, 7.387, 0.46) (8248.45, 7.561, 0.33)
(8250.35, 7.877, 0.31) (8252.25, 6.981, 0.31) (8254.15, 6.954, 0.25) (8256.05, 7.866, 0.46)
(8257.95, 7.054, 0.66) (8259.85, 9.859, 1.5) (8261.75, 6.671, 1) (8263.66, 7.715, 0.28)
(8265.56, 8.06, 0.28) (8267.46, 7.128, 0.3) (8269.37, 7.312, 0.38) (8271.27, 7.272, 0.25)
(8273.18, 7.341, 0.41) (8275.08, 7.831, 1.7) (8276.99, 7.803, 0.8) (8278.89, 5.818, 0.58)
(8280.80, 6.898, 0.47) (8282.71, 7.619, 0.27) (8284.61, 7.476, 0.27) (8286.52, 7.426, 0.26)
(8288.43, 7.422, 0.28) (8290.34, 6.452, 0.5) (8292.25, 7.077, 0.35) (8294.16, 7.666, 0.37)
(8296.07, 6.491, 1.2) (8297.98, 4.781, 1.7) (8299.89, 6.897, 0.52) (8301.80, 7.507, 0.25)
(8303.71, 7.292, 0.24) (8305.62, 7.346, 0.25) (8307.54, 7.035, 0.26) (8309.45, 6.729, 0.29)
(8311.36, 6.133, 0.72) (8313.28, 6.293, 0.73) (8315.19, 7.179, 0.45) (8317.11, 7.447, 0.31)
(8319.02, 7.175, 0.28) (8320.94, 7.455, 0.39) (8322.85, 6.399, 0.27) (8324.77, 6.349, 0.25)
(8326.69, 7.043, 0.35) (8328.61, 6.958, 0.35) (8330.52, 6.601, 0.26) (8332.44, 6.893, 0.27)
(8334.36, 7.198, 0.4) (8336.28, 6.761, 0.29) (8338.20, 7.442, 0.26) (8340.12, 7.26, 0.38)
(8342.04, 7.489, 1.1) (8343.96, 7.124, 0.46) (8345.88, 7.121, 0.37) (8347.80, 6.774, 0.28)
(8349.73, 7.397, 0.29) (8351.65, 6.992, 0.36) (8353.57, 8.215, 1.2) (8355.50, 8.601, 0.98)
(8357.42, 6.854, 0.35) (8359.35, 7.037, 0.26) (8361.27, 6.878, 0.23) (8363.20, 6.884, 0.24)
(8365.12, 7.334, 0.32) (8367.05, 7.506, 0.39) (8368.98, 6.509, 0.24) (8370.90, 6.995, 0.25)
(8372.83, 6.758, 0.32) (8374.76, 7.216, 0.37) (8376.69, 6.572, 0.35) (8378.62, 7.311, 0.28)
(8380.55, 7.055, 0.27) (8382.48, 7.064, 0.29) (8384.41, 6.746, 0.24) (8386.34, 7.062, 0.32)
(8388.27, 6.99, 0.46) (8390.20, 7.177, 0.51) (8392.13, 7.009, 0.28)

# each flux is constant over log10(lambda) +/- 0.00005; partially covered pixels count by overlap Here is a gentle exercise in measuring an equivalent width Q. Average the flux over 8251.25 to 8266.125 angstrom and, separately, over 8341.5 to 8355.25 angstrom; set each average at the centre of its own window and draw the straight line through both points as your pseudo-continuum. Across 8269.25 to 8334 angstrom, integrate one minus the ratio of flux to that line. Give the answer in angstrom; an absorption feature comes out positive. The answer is 4.5 angstrom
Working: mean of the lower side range 7.64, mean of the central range 6.98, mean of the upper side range 7.36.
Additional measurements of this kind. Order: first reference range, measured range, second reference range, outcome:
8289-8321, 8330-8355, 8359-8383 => -0.9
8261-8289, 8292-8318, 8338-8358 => 1.8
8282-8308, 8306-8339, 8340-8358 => 1.5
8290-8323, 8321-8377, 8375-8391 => -1.1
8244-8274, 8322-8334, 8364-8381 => 0.9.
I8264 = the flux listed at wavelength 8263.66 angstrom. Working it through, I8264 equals 7.715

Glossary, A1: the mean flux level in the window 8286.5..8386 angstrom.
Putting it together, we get 7.02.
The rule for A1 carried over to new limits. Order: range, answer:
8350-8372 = 7.26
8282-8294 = 7.27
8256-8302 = 7.24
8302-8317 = 6.92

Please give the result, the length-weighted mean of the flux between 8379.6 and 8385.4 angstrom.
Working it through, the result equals 6.96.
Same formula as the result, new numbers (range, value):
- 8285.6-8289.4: 7.41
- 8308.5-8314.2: 6.38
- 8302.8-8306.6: 7.31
